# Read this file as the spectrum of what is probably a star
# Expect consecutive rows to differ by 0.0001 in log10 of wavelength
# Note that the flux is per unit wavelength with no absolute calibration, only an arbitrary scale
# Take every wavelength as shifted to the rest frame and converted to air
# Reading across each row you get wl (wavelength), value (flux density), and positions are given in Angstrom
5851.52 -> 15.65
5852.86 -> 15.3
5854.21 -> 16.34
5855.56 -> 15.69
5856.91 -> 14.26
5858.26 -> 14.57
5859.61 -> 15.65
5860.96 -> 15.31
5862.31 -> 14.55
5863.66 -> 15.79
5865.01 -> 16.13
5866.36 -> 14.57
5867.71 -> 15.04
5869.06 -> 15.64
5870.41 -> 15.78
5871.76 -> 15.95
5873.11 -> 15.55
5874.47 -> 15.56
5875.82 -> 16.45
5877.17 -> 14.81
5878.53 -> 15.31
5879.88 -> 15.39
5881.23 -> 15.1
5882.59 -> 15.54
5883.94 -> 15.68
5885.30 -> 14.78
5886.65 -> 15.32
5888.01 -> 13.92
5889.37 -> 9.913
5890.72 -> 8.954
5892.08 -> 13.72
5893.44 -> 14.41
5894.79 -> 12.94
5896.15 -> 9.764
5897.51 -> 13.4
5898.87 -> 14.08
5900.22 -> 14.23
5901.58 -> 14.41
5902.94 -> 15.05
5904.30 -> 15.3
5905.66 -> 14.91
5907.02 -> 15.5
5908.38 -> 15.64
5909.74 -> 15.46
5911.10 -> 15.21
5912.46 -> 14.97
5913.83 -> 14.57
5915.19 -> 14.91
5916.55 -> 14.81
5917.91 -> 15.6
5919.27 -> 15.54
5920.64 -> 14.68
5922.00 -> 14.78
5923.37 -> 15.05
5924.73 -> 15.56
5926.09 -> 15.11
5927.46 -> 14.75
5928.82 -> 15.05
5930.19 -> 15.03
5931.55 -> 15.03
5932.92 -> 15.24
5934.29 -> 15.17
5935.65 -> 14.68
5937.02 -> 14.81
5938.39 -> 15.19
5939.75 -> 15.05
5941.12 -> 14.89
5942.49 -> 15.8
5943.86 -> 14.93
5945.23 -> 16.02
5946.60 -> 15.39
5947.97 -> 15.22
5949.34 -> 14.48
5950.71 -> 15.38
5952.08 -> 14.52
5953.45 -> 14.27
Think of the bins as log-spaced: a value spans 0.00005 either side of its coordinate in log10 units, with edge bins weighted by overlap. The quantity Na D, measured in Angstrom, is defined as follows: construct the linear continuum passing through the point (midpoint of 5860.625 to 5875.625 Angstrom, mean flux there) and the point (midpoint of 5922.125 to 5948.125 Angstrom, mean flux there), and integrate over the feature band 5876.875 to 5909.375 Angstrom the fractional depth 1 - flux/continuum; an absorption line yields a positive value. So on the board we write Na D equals 2.7 Angstrom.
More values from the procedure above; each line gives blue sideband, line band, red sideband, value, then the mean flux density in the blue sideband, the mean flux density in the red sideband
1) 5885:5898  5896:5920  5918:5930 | -1.5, 12.6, 15.1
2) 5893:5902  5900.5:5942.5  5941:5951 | -2.4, 13.3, 15.3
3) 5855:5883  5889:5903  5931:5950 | 2.3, 15.4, 15.1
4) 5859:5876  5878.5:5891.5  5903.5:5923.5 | 1.2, 15.5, 15.1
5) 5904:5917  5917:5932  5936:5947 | 0.1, 15.1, 15.2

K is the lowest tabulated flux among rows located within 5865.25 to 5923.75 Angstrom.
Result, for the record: 8.954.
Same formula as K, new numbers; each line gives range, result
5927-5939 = 14.68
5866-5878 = 14.57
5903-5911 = 14.91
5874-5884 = 14.81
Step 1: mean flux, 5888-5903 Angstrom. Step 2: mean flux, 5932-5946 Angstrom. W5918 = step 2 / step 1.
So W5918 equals 1.19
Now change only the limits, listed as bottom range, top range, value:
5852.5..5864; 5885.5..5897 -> 0.82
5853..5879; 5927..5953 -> 0.98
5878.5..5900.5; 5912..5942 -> 1.10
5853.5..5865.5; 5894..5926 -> 0.95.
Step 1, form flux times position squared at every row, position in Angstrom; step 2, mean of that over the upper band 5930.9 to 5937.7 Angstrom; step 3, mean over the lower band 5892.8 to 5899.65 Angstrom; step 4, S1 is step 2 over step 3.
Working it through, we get 1.17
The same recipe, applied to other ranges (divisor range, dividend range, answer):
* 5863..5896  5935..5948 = 1.06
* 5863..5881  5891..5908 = 0.90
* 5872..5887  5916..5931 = 0.99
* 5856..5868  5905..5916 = 1.02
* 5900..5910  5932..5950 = 1.02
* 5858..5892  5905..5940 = 1.03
